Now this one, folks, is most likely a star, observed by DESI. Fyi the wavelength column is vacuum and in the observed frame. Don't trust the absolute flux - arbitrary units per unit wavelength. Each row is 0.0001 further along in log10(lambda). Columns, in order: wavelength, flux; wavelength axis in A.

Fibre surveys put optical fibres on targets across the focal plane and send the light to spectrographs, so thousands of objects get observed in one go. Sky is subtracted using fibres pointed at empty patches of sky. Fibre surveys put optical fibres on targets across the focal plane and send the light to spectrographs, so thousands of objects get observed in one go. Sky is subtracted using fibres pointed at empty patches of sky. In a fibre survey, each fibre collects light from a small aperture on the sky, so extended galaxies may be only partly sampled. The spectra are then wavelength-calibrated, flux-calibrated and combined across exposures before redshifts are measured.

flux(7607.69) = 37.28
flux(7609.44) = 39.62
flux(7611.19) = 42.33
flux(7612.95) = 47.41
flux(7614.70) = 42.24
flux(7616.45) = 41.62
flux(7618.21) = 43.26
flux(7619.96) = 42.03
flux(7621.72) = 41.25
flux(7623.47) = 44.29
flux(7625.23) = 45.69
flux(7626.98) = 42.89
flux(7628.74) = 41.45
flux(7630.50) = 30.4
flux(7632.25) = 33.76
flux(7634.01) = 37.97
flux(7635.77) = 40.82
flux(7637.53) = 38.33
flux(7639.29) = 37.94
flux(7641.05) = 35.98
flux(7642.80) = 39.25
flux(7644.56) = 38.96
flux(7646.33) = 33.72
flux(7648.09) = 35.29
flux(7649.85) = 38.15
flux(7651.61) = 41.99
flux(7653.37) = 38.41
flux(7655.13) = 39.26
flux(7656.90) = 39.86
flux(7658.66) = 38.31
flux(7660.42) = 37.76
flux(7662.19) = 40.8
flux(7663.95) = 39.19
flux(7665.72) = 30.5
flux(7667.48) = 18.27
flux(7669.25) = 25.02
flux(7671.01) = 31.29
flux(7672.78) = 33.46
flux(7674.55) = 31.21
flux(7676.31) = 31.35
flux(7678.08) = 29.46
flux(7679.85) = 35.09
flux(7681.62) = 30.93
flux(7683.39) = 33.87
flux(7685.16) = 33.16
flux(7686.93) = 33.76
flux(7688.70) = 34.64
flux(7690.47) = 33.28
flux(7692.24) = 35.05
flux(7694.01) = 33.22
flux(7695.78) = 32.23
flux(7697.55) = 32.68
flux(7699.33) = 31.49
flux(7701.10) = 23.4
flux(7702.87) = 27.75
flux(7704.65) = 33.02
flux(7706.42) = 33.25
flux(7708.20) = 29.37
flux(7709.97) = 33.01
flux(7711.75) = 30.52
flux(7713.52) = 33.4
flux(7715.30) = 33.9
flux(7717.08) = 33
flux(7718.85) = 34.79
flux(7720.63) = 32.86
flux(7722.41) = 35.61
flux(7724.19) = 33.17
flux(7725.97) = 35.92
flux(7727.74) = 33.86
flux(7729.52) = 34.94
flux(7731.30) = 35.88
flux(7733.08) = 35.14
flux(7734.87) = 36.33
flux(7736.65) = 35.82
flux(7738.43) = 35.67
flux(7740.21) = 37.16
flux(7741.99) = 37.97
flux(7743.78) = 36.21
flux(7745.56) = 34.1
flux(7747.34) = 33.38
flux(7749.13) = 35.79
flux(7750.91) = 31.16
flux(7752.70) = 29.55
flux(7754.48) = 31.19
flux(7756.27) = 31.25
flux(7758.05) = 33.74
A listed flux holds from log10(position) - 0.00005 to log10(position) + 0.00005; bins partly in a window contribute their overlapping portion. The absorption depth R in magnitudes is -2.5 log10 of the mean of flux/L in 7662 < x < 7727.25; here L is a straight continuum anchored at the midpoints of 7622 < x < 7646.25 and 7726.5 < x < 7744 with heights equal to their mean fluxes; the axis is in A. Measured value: 0.15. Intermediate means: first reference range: 38.9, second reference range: 35.9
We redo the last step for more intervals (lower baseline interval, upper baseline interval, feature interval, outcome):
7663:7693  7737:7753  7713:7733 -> -0.018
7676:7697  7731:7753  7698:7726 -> 0.064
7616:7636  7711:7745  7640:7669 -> 0.073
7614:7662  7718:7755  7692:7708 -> 0.170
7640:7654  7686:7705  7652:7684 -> 0.049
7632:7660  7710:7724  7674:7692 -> 0.090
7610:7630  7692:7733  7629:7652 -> 0.096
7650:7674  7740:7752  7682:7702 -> 0.082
